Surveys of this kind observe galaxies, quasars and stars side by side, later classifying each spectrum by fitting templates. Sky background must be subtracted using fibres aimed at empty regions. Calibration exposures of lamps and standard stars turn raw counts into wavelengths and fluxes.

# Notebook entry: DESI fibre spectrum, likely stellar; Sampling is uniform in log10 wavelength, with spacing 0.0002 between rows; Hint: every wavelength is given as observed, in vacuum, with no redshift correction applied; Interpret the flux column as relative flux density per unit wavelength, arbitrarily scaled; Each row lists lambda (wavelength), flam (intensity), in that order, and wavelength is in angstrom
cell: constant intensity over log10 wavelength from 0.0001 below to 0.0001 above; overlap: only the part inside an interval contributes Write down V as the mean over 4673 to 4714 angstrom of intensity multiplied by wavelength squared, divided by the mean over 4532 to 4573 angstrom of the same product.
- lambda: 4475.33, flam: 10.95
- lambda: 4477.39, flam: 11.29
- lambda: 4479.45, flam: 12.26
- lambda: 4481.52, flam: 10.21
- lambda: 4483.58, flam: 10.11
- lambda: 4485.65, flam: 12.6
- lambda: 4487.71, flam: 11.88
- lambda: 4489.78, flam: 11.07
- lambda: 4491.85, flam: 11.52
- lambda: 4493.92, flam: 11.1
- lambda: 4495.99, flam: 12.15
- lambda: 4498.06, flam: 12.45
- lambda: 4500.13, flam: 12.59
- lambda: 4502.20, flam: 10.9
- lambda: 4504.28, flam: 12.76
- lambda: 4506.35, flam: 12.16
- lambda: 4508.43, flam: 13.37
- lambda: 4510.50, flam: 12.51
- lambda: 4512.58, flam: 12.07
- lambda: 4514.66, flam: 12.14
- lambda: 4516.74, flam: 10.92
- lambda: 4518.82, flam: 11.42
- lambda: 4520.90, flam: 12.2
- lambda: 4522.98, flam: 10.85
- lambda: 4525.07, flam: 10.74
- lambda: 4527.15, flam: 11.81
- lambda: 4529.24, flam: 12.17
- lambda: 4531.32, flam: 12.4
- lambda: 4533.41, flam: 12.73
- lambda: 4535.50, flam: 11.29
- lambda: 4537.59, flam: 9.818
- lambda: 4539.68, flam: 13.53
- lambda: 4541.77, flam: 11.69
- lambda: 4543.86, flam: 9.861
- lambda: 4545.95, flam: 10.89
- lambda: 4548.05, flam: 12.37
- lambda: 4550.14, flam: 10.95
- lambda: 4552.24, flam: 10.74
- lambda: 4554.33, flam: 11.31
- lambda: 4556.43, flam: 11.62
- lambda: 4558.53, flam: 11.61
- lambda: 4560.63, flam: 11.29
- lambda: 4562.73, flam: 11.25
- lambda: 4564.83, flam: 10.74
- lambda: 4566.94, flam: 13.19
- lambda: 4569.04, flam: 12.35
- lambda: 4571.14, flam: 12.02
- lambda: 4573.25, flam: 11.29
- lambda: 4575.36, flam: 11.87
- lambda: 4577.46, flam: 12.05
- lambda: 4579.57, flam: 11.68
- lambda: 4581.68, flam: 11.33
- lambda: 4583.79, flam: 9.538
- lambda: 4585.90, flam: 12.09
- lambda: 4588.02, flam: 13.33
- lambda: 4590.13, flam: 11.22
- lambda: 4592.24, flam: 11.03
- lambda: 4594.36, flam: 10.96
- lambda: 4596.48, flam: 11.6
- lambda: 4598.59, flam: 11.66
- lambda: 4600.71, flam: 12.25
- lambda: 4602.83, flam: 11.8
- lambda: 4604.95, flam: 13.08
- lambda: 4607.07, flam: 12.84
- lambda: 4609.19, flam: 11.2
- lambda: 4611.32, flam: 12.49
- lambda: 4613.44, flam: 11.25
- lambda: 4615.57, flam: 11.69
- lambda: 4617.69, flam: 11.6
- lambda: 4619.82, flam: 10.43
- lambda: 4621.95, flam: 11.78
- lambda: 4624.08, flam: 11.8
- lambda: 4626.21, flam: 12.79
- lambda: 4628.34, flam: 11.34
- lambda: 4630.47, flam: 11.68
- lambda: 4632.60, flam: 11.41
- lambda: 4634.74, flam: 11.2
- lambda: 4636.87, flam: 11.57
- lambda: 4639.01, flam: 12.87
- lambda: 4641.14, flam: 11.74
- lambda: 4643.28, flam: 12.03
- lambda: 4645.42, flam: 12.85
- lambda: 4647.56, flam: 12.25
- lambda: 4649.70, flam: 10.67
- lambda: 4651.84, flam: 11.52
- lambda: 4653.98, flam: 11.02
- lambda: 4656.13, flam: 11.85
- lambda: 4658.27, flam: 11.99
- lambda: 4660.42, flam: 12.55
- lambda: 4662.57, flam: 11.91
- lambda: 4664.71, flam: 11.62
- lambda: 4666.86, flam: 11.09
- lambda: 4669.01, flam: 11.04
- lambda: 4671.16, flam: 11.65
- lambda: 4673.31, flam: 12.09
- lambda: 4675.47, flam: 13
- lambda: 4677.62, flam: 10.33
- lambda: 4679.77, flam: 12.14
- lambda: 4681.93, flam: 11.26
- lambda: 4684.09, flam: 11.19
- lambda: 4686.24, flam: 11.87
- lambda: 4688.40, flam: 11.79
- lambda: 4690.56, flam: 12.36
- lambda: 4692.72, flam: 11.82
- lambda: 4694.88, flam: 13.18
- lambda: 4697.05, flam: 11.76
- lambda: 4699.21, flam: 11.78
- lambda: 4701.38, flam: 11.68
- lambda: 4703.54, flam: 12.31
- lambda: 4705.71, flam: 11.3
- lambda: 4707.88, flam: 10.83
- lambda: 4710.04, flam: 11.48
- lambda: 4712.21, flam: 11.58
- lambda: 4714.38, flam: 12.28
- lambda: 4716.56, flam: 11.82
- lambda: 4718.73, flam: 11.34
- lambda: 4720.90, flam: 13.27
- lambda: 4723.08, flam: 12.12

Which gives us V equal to 1.08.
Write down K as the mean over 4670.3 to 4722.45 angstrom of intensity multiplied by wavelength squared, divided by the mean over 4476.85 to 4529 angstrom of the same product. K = 1.10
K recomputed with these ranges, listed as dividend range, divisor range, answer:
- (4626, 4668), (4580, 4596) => 1.06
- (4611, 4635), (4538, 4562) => 1.05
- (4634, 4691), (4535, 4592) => 1.07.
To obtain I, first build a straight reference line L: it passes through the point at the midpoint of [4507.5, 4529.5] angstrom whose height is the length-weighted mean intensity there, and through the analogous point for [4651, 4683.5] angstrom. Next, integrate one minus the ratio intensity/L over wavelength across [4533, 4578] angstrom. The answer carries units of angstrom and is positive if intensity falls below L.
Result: 0.89 angstrom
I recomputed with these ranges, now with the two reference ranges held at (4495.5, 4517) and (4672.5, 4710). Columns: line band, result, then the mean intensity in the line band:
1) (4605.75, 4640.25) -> 0.6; 11.8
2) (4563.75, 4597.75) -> 1.2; 11.6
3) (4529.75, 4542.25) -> 0.2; 11.9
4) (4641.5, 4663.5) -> 0.0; 11.9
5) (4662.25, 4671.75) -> 0.3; 11.4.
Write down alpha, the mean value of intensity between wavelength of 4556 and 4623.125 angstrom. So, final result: 11.7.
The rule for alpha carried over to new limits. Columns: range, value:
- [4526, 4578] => 11.6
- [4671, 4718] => 11.8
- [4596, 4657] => 11.8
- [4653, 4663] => 11.9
